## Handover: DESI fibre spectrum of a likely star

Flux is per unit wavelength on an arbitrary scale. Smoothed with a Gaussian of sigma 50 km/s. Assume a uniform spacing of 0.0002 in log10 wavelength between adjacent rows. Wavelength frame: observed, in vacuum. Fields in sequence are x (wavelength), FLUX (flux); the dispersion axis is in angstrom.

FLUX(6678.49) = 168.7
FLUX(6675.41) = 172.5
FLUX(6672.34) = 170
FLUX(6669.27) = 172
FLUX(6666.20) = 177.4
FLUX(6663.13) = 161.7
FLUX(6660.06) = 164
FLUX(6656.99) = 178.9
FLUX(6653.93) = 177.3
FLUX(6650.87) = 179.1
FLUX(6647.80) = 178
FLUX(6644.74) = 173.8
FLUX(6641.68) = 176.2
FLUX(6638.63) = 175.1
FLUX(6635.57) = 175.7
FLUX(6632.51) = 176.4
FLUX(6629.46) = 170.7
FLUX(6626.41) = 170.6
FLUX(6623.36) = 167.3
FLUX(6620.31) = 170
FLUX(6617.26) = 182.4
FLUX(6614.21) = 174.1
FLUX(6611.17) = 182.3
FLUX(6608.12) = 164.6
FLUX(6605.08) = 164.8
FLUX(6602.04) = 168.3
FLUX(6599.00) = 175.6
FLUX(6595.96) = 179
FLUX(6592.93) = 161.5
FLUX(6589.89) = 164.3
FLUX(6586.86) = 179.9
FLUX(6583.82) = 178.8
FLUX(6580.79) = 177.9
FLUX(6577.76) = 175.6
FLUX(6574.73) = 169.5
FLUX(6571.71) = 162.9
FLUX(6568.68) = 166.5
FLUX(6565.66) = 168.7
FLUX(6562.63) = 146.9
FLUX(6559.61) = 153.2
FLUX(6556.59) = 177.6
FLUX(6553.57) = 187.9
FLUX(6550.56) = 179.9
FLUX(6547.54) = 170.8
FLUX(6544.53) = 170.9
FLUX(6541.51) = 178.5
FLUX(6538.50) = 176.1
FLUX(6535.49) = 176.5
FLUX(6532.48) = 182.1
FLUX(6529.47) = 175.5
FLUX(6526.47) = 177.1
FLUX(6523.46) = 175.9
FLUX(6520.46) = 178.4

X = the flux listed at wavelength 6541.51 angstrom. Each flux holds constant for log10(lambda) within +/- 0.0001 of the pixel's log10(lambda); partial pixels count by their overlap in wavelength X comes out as 178.5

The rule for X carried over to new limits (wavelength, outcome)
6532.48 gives 182.1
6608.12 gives 164.6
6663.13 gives 161.7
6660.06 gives 164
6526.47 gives 177.1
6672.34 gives 170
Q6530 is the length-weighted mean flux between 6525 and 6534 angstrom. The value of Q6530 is 178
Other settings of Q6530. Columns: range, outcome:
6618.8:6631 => 170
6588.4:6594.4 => 163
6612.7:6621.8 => 175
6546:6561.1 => 174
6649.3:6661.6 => 175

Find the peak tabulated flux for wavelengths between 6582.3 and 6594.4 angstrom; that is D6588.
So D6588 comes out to 179.9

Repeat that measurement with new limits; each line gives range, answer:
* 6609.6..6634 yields 182.4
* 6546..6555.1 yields 187.9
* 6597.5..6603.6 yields 175.6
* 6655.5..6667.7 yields 178.9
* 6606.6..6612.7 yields 182.3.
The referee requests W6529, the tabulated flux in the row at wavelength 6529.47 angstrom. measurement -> 175.5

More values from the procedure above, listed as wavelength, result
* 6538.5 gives 176.1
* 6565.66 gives 168.7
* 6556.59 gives 177.6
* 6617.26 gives 182.4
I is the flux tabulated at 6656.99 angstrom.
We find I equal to 178.9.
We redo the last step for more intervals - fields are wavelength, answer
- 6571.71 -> 162.9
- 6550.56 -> 179.9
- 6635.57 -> 175.7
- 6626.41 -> 170.6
